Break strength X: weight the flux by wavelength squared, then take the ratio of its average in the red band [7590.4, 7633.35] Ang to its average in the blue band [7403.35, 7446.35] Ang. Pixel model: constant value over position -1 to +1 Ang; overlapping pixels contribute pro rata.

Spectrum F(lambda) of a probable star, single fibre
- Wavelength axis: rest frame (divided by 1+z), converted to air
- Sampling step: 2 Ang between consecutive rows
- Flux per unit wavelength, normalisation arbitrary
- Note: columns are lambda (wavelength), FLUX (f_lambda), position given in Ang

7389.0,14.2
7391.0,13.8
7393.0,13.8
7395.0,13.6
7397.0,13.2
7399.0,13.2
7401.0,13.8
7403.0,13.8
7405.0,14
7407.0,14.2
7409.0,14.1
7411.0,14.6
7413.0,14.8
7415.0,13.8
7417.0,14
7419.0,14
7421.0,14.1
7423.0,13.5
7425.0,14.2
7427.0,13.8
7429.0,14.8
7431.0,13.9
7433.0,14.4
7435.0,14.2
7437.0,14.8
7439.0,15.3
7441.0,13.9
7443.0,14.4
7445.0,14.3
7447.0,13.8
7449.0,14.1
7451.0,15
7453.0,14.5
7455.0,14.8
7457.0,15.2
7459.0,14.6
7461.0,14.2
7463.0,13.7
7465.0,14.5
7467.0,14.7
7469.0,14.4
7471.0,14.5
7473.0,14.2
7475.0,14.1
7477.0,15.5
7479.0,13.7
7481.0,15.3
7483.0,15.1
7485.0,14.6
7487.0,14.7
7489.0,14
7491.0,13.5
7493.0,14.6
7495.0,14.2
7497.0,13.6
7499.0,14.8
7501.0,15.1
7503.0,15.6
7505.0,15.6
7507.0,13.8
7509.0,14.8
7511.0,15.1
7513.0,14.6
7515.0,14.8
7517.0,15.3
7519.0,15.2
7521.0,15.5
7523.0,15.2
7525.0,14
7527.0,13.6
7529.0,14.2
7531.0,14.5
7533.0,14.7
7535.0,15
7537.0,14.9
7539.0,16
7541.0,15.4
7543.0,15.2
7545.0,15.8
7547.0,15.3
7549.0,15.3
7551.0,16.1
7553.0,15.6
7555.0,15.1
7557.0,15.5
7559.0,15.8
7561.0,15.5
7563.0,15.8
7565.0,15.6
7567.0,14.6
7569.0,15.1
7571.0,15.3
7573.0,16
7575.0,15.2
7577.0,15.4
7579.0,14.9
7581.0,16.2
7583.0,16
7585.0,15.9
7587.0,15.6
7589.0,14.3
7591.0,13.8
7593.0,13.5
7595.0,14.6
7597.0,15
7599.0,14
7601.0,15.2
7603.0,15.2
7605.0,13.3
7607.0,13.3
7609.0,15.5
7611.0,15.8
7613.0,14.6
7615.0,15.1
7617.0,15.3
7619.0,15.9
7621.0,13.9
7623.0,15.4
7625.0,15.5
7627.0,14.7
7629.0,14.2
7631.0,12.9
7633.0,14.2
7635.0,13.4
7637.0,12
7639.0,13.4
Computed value 1.08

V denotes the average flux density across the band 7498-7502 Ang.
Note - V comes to 14.9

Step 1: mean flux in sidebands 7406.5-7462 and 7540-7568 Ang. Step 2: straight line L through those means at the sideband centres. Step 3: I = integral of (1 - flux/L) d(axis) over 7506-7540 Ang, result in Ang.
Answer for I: 0.9 Ang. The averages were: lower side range 14.3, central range 14.8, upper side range 15.5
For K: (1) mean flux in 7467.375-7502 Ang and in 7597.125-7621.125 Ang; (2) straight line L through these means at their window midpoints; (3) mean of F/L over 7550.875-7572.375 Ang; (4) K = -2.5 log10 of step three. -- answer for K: -0.06 mag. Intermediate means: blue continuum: 14.5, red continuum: 14.8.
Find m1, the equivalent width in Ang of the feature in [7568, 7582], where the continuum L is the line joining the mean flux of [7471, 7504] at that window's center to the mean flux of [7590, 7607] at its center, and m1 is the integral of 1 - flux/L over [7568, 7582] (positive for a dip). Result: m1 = -1.1 Ang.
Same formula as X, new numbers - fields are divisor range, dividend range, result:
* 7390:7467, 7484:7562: 1.08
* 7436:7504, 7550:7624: 1.07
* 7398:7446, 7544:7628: 1.12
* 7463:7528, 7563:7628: 1.05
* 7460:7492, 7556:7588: 1.10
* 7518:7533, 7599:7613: 1.03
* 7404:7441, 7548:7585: 1.13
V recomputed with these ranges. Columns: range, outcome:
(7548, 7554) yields 15.7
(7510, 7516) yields 14.8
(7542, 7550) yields 15.4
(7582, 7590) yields 15.4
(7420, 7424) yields 13.8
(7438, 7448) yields 14.3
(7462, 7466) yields 14.1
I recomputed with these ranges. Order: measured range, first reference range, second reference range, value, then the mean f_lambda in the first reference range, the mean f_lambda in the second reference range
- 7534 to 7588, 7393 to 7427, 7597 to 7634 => -3.76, 13.9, 14.7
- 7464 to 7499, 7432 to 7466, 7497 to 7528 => 0.50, 14.5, 14.8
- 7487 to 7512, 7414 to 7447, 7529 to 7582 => 0.46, 14.2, 15.4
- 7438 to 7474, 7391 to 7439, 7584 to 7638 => -0.77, 14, 14.5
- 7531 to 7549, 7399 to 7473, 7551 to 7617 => -0.48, 14.3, 15.1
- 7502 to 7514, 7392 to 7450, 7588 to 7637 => -0.55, 14.1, 14.5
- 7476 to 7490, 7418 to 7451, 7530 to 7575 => 0.00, 14.2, 15.4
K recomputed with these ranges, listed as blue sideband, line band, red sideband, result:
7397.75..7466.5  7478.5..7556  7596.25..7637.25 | -0.04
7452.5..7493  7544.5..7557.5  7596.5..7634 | -0.07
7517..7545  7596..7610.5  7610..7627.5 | 0.04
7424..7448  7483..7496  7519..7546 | 0.02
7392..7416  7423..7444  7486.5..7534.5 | -0.02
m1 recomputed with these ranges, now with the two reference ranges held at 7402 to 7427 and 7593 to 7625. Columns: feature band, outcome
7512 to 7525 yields -0.5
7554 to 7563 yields -0.6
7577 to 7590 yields -0.7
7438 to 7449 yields -0.1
